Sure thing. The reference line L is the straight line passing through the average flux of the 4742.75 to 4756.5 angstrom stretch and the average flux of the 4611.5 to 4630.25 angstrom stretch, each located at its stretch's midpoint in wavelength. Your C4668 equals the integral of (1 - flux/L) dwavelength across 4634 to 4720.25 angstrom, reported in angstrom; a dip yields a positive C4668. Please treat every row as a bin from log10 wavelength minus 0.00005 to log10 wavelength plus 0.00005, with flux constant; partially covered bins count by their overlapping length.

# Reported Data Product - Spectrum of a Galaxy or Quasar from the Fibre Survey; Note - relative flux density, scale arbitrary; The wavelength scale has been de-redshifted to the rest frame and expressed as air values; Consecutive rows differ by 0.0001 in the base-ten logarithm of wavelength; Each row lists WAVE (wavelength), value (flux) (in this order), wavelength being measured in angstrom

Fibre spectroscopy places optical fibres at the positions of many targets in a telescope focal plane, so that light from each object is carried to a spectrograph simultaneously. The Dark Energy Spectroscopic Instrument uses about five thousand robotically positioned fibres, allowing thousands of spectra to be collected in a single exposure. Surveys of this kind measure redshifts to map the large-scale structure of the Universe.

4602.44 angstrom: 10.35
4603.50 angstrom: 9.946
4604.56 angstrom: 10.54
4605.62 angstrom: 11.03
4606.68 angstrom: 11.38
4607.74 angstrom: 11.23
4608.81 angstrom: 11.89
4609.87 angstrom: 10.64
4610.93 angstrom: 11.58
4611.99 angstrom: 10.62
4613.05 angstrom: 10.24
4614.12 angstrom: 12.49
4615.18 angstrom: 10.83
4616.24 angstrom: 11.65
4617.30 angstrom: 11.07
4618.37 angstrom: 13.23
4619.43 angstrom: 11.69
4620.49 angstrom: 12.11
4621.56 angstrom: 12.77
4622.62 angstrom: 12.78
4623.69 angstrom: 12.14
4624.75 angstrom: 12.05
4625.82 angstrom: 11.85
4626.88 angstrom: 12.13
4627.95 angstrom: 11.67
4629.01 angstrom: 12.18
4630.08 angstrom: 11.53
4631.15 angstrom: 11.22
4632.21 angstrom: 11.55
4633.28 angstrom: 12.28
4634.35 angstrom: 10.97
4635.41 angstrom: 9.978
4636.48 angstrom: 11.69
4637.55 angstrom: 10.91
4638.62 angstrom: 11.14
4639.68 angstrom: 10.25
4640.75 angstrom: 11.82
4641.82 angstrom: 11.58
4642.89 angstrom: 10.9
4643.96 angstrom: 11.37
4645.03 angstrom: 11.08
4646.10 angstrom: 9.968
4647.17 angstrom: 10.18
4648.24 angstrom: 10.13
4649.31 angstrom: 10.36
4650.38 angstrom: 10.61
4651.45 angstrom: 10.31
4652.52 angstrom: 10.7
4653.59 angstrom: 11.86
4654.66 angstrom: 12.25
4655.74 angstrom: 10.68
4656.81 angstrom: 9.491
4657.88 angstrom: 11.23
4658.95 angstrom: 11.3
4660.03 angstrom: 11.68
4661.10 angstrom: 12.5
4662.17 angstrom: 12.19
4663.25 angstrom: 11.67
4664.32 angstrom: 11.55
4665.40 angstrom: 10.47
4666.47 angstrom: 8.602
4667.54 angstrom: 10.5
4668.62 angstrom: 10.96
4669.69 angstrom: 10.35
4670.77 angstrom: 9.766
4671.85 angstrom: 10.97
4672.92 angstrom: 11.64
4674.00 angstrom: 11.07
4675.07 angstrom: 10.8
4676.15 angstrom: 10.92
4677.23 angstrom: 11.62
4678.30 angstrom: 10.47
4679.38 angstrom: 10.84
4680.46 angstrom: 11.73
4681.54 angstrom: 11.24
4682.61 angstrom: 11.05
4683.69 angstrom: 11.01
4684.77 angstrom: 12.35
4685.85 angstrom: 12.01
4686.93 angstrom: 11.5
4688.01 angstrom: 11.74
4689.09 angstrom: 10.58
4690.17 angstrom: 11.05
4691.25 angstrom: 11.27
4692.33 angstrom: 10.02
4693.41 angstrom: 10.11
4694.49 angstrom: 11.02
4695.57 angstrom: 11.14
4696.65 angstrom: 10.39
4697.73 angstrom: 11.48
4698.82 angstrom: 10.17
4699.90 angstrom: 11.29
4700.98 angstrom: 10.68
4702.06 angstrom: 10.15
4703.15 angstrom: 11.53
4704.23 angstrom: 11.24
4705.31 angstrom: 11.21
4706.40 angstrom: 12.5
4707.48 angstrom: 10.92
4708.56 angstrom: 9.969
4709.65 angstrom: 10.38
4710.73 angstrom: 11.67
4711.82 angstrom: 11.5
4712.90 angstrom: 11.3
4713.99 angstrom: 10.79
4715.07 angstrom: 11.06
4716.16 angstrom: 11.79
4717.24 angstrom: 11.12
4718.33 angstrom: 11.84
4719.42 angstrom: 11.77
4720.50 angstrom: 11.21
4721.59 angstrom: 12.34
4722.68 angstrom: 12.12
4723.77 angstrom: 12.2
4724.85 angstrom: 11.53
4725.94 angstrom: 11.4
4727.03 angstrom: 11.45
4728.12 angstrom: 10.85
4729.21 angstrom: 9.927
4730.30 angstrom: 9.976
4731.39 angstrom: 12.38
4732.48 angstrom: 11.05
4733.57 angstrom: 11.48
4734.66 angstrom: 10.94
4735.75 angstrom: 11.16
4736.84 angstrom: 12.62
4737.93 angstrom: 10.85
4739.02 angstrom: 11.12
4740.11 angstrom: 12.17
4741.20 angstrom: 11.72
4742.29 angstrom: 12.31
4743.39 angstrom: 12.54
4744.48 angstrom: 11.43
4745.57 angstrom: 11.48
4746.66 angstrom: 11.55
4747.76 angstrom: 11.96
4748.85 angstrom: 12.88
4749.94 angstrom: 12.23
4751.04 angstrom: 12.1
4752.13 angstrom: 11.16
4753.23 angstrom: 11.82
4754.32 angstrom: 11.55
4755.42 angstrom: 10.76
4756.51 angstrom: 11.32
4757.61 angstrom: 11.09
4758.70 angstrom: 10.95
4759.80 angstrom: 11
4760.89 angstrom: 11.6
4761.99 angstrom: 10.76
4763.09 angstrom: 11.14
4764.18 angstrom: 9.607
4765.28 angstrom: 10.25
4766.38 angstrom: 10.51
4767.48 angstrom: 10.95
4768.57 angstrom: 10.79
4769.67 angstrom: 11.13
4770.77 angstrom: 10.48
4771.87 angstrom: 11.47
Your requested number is 5.7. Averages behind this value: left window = 11.8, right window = 11.8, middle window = 11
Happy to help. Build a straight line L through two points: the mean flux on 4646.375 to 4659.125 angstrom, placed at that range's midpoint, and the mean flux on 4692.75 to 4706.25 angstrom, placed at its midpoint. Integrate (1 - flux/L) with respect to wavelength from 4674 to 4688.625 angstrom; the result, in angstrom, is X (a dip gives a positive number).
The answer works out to -0.65 angstrom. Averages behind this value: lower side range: 10.7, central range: 11.3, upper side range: 10.9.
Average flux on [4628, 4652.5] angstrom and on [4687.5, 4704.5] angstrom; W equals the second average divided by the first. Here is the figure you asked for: 0.99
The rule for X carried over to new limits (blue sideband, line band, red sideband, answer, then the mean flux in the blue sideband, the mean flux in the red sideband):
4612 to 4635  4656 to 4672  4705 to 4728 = 1.0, 11.8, 11.4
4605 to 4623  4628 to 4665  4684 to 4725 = 1.0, 11.6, 11.2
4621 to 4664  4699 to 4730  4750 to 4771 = -0.3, 11.3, 11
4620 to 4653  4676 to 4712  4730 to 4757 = 1.3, 11.3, 11.6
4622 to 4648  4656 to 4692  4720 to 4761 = 1.1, 11.4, 11.5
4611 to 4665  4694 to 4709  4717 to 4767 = 0.5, 11.4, 11.4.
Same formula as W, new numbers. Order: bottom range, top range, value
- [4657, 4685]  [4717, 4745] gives 1.04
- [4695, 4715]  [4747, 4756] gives 1.07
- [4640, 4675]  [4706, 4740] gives 1.04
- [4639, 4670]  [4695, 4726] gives 1.03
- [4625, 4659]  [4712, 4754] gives 1.04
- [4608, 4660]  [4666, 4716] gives 0.97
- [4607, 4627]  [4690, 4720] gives 0.94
